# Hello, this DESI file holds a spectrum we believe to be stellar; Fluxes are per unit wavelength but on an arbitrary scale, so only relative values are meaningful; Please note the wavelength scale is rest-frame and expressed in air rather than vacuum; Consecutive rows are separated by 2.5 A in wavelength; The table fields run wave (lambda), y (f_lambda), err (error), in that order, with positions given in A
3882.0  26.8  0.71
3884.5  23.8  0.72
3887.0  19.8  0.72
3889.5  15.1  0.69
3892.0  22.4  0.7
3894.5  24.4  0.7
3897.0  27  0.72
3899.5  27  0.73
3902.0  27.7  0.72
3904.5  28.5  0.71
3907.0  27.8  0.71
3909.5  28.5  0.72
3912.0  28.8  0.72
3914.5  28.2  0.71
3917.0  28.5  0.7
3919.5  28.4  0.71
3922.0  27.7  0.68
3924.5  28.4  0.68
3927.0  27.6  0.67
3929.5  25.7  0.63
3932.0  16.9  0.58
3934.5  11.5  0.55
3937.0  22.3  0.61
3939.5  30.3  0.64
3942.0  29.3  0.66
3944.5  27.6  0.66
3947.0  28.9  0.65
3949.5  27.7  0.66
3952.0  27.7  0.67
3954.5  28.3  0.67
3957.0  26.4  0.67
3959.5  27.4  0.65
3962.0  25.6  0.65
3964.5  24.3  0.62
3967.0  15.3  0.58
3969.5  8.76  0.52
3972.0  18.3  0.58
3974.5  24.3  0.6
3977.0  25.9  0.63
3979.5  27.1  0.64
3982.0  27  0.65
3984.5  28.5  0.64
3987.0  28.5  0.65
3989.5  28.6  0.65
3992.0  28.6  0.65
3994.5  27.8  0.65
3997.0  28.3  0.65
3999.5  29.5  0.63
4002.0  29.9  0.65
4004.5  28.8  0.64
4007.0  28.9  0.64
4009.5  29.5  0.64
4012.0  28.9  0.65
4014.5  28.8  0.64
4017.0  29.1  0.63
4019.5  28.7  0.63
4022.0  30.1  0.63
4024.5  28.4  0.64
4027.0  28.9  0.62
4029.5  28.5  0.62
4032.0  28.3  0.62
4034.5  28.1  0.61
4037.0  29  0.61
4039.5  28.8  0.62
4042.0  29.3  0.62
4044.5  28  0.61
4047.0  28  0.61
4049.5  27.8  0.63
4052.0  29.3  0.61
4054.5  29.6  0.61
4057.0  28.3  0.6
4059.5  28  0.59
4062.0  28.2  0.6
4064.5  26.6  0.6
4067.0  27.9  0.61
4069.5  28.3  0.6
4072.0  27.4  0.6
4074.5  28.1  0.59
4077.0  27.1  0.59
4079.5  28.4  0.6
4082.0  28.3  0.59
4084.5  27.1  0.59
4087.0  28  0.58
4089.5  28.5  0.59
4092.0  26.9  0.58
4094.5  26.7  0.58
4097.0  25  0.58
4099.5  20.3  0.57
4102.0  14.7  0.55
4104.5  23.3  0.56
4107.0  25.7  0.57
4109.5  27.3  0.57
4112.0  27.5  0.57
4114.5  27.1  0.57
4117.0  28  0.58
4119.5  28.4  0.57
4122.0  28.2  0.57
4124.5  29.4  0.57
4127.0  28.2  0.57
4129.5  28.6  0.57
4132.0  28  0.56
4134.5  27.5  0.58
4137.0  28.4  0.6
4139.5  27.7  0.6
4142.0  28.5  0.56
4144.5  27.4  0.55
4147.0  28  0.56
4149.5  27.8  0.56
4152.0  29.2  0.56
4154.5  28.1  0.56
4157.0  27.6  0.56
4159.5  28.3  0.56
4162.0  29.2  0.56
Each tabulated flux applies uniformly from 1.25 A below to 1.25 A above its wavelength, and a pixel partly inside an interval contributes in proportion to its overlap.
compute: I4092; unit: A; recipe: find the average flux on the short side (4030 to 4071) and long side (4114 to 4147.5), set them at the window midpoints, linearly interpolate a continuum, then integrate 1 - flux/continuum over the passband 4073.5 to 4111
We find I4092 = 3.4 A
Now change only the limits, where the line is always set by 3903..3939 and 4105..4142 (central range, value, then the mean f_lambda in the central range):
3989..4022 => -2.9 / 28.9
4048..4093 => -1.2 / 28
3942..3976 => 2.6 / 24.1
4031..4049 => -1.0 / 28.5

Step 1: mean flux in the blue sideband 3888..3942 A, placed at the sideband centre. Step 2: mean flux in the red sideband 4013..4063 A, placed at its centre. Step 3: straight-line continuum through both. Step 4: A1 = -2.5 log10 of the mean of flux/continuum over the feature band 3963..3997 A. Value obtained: 0.12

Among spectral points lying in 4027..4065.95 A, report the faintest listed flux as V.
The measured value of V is 26.6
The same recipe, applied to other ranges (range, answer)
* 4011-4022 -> 28.7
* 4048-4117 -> 14.7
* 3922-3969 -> 11.5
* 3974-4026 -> 24.3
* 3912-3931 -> 25.7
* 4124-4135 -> 27.5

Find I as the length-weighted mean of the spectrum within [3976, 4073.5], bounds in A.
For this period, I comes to 28.4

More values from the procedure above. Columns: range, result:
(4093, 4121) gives 25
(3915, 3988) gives 25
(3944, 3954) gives 28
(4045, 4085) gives 28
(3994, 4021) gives 29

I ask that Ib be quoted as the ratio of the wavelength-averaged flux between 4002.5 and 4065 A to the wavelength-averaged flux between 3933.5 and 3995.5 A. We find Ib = 1.1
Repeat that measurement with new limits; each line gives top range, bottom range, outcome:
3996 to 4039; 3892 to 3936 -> 1.12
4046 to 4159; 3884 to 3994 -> 1.08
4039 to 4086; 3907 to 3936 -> 1.10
